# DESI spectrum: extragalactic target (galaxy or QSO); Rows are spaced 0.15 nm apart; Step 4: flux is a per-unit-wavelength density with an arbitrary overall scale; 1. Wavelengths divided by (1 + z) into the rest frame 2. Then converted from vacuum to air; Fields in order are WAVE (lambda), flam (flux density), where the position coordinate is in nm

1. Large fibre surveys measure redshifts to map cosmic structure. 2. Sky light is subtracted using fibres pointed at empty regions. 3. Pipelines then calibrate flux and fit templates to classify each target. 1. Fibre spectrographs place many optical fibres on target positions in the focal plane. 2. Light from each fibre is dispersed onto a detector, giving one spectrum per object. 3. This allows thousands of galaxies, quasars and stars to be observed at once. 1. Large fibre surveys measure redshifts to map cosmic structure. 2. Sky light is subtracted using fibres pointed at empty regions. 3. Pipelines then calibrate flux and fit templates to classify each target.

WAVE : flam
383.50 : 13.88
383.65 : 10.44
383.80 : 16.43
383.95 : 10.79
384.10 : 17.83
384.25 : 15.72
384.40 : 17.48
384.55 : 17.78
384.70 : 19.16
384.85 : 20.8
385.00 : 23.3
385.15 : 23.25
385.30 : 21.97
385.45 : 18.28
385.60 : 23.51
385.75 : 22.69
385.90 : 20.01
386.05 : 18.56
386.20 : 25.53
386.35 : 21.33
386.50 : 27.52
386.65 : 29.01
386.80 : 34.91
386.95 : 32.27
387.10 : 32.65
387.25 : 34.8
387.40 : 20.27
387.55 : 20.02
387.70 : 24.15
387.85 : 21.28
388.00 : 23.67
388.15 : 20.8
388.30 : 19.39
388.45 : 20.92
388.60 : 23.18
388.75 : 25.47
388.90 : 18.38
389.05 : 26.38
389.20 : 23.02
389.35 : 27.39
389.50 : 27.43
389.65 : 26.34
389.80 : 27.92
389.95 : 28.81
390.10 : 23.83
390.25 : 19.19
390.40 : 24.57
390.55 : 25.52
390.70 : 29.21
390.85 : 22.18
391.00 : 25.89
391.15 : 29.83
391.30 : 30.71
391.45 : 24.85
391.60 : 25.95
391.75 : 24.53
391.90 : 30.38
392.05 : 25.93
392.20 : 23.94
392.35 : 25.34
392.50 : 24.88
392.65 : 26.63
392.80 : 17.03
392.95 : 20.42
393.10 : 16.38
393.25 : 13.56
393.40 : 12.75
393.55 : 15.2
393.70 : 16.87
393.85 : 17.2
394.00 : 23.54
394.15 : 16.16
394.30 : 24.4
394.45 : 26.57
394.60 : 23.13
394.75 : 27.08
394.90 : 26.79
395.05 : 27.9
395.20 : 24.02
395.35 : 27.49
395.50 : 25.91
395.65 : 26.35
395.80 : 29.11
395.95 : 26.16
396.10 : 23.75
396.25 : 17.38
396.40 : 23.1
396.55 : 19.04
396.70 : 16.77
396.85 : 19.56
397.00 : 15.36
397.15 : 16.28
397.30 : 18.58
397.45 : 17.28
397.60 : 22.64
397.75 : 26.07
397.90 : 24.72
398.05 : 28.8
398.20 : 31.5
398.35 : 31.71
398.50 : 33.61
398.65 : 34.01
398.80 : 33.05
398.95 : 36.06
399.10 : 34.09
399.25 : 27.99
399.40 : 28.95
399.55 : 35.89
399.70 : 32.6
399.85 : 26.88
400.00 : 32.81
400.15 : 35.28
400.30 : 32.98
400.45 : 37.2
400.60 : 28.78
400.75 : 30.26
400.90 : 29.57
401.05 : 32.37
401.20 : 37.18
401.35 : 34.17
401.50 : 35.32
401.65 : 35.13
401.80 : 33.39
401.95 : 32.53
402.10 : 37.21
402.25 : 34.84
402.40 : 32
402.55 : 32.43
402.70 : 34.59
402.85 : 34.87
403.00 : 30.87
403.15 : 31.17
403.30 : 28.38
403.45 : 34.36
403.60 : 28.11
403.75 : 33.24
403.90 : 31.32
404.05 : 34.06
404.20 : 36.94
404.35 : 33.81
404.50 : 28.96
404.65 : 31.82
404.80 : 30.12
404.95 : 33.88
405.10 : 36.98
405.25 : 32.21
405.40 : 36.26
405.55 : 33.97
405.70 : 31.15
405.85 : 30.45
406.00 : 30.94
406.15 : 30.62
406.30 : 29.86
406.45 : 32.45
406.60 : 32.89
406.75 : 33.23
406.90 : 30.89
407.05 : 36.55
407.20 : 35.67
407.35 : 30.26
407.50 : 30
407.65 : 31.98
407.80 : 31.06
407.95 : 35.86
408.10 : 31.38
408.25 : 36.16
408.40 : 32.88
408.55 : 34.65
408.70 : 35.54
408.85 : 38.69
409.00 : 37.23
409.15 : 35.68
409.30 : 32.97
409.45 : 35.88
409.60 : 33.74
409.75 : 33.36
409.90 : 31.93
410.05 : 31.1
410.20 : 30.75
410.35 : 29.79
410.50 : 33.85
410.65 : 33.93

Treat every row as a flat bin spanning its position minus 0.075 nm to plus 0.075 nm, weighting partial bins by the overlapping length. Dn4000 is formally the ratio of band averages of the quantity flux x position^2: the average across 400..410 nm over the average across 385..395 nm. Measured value 1.50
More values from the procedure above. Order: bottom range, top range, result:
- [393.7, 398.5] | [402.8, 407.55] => 1.45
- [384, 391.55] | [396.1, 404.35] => 1.33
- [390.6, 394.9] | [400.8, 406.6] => 1.51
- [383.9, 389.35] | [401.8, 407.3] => 1.57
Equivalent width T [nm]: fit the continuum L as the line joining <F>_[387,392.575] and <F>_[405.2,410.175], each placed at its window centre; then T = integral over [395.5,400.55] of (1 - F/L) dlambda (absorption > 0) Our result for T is 0.320 nm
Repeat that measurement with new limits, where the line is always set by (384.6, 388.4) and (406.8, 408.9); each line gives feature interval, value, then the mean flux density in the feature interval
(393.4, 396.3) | 0.48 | 23.2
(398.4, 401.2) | -0.24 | 32.5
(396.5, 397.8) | 0.44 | 18.9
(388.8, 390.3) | 0.02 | 25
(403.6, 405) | -0.02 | 32.4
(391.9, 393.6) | 0.38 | 20.7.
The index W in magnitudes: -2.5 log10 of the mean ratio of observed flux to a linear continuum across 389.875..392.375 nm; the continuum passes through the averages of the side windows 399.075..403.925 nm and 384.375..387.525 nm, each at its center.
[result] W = 0.04 mag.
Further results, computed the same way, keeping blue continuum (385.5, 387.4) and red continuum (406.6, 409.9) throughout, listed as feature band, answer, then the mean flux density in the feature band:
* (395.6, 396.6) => 0.253 mag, 23.6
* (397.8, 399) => -0.031 mag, 31.5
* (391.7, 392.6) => 0.102 mag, 25.9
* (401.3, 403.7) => -0.038 mag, 33.1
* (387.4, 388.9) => 0.235 mag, 21.8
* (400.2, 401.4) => -0.049 mag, 32.8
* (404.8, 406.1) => -0.001 mag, 33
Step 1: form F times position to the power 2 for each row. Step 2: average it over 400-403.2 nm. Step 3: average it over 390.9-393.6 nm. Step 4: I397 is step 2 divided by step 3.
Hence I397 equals 1.52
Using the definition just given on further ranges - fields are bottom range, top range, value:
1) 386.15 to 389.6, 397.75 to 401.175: 1.34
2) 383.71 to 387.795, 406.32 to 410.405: 1.66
